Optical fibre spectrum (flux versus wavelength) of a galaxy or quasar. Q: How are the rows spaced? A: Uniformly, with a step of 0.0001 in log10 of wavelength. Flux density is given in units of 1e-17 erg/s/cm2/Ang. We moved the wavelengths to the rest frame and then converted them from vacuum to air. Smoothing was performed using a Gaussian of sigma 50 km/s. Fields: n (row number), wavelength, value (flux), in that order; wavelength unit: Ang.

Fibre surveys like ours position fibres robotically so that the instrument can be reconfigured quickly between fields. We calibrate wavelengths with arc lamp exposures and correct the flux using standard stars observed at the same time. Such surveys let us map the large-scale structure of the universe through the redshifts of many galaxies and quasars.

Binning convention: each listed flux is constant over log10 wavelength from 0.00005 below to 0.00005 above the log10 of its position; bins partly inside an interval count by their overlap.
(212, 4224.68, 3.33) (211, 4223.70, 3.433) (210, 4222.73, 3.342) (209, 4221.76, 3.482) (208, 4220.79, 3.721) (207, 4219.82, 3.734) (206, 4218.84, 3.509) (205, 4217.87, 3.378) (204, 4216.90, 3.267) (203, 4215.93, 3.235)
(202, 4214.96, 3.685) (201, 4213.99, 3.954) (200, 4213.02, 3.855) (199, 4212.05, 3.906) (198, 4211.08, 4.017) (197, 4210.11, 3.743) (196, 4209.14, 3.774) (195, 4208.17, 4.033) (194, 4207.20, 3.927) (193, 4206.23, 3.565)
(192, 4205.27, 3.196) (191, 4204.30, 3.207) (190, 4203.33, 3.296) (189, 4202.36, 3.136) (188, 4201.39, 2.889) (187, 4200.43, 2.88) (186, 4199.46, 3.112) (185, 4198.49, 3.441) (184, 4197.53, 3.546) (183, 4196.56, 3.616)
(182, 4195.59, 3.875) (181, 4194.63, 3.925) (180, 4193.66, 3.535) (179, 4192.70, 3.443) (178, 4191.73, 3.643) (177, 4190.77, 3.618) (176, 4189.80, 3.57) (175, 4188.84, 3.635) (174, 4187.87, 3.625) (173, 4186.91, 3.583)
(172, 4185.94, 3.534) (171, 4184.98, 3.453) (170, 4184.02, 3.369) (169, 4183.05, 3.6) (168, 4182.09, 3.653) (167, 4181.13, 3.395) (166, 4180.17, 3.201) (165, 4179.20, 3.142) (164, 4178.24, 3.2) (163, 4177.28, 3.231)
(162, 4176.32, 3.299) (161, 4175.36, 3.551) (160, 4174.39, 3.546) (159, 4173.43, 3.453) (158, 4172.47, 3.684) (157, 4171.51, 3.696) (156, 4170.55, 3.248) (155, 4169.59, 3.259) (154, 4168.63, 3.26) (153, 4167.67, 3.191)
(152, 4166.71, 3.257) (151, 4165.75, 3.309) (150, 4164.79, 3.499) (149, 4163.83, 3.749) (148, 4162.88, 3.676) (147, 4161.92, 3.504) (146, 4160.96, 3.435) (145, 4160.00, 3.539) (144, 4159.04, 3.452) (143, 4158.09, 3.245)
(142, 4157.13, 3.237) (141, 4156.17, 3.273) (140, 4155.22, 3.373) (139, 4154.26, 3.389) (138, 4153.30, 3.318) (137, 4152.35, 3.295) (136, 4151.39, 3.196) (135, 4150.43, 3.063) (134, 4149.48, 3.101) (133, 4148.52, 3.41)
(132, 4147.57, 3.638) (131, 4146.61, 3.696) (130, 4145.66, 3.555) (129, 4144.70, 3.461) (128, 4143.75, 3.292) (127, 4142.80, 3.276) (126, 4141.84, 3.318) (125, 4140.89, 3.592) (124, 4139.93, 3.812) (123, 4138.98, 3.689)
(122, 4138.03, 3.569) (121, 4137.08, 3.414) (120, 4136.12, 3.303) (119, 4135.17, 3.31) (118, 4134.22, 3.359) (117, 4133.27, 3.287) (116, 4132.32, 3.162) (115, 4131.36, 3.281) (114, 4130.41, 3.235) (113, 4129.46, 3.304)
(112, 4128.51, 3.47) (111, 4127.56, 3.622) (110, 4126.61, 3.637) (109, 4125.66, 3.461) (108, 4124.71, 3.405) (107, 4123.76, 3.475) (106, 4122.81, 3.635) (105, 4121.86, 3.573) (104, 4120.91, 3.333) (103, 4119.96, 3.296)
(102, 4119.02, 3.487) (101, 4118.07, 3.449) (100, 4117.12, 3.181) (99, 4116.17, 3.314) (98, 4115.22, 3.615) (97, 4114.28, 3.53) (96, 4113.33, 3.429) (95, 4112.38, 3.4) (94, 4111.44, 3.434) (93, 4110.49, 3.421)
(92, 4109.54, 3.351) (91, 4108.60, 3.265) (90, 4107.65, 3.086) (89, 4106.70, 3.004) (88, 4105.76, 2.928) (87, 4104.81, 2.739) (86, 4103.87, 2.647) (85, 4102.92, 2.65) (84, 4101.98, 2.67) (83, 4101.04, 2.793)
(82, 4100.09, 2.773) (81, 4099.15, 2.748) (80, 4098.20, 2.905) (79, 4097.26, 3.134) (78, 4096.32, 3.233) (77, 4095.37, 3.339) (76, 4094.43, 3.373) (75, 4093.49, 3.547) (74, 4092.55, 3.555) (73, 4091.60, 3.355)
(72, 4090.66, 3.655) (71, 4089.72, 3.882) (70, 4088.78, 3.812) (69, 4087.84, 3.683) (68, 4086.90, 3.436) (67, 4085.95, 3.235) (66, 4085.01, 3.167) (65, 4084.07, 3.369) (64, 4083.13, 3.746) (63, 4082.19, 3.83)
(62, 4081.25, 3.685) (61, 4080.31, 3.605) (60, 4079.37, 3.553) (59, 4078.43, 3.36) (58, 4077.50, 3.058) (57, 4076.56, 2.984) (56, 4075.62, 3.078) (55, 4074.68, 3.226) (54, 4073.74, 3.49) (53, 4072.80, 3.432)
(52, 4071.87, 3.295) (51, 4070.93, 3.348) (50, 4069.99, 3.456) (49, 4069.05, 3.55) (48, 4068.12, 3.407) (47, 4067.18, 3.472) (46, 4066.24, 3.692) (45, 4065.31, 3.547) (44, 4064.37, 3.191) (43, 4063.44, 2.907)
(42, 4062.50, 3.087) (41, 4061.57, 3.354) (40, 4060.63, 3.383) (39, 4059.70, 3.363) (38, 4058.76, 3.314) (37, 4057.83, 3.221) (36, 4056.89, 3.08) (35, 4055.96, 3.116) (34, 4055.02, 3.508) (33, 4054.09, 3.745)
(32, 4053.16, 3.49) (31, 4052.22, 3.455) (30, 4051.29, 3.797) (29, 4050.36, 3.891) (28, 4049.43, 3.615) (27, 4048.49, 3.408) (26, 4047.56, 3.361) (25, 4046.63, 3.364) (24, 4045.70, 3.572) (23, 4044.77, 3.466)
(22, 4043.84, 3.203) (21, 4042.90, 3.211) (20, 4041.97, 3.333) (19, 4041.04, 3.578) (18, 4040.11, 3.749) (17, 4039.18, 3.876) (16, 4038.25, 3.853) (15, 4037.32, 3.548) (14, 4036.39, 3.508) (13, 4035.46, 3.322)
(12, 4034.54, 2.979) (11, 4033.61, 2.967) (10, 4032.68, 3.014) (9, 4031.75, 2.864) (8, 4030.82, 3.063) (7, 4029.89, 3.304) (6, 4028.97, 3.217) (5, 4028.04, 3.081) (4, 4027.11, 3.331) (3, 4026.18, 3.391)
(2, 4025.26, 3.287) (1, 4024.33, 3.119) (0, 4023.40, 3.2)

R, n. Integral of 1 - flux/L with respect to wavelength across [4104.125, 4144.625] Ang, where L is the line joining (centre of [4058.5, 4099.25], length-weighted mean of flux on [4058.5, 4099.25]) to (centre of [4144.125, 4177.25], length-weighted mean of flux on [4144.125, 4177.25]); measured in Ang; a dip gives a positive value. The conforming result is 0.3 Ang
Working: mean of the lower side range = 3.39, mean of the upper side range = 3.4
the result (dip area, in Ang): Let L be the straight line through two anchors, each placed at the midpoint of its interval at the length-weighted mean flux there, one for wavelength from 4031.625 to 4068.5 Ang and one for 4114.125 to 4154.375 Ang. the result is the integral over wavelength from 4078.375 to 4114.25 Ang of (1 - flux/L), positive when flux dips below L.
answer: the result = 1.3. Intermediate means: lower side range 3.4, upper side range 3.41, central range 3.29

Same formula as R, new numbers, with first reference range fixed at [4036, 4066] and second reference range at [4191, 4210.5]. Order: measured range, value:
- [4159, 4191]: 0.3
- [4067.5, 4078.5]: 0.5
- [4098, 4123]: 2.1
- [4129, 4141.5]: 0.2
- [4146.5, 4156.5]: 0.4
